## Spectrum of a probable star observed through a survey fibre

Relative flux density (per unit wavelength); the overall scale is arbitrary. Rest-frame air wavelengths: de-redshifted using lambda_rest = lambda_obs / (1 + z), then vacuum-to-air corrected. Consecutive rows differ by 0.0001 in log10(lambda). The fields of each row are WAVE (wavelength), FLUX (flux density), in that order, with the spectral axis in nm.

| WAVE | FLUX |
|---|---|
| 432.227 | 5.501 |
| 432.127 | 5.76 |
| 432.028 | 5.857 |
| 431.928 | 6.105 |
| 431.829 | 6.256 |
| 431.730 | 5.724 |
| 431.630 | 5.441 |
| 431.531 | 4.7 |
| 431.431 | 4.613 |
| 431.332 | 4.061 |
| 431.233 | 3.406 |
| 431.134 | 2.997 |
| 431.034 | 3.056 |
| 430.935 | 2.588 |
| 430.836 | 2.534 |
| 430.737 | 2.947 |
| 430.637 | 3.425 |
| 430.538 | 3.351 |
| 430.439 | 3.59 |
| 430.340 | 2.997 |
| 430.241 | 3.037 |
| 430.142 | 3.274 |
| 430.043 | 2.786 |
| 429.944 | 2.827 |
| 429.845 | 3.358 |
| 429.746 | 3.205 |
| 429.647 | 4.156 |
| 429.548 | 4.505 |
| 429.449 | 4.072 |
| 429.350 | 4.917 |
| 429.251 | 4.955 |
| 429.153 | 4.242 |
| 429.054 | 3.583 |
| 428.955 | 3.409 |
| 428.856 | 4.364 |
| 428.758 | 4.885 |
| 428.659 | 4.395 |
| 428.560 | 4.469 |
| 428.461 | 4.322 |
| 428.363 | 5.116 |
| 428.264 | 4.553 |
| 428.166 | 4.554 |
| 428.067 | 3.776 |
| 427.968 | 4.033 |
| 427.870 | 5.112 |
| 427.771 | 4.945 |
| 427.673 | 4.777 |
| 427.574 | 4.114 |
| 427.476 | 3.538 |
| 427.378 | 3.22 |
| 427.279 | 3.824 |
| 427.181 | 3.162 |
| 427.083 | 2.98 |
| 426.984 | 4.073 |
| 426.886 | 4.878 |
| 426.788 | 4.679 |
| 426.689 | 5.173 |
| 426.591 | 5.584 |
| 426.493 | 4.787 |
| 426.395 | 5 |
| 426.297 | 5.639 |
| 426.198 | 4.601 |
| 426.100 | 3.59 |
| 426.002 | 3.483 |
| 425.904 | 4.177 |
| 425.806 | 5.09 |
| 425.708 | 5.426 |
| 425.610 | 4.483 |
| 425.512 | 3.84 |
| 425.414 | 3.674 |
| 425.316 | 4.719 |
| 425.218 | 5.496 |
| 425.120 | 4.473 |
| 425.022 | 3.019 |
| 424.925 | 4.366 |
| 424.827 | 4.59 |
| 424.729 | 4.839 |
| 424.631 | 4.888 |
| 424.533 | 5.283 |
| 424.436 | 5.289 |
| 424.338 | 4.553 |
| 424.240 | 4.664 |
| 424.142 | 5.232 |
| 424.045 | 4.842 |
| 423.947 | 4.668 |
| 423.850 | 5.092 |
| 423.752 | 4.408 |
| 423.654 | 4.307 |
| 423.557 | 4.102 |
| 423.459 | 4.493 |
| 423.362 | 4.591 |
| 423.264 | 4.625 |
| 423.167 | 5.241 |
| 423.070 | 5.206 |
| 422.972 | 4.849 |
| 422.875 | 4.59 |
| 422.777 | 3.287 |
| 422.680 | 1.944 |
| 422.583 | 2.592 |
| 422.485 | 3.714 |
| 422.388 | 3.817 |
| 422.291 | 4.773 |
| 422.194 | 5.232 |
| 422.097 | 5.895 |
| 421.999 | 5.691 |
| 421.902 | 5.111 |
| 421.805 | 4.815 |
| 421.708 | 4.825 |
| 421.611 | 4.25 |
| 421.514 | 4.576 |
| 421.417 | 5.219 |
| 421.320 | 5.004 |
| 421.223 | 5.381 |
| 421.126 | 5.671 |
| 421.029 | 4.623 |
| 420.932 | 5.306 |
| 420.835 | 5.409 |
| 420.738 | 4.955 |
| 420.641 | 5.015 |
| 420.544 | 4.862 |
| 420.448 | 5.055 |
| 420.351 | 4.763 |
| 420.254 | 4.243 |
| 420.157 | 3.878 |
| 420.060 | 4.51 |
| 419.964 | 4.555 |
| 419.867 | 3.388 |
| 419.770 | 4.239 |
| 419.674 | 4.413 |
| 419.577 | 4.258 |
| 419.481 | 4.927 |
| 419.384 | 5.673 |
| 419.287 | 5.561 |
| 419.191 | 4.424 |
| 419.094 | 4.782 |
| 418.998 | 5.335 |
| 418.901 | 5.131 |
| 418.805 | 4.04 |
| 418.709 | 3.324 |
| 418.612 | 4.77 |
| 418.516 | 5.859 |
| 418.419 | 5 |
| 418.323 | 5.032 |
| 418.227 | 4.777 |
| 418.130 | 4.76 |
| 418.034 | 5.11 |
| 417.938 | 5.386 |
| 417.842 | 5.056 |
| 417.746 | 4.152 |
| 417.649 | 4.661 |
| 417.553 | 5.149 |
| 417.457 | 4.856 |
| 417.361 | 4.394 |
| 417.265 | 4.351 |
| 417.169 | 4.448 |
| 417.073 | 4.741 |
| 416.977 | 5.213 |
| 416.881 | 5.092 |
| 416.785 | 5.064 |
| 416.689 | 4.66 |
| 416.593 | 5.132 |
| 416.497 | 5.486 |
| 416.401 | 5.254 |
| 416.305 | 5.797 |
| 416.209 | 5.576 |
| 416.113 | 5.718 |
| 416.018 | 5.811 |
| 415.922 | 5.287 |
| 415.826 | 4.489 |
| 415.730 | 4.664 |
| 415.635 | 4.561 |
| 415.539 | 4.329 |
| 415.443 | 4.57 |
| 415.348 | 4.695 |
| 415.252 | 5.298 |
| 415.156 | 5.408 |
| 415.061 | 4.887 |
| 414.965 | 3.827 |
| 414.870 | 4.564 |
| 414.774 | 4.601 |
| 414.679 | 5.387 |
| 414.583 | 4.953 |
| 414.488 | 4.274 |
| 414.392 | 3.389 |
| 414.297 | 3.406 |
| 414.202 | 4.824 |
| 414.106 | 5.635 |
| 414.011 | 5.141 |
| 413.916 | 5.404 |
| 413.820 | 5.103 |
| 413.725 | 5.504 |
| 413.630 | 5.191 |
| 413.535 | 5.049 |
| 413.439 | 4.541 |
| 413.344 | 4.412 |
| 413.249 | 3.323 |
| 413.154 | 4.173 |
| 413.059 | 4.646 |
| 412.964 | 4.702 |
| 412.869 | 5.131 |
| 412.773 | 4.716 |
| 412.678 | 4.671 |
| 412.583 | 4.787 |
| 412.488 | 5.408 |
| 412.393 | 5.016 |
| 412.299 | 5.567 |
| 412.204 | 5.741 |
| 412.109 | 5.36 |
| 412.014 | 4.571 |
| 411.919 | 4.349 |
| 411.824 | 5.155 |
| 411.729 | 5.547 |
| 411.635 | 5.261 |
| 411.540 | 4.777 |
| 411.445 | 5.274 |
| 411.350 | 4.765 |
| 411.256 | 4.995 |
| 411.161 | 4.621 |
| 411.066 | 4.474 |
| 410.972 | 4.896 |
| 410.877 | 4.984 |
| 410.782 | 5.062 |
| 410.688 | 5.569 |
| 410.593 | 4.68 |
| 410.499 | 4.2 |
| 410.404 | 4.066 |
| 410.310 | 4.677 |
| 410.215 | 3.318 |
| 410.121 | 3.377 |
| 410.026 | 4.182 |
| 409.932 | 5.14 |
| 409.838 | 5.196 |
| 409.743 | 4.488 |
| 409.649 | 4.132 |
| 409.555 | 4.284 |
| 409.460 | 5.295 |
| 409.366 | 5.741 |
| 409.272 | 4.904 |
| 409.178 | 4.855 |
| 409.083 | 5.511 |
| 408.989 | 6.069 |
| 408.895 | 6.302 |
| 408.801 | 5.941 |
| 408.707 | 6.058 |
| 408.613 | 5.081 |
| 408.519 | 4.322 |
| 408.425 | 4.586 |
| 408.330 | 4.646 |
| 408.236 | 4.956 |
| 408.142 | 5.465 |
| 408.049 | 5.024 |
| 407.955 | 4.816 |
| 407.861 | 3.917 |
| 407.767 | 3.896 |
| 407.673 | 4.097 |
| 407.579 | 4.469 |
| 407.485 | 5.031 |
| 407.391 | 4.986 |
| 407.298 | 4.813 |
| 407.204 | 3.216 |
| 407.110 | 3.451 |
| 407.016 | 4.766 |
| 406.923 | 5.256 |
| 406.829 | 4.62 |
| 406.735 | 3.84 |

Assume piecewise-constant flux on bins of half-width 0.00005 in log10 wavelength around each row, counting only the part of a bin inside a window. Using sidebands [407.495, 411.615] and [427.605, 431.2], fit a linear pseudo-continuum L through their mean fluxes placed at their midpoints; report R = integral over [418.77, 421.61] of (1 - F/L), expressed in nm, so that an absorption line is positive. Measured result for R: -0.32 nm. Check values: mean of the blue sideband 4.82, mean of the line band 4.79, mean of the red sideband 3.86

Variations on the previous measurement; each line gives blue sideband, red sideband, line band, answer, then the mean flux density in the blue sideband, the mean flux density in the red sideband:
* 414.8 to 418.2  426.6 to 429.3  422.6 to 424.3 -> 0.03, 4.92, 4.28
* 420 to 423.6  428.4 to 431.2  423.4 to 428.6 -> -0.46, 4.65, 3.66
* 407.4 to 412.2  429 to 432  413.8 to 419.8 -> -0.43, 4.86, 3.9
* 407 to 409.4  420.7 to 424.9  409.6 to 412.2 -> 0.06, 4.88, 4.7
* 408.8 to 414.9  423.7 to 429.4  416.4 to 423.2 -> -0.13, 4.84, 4.48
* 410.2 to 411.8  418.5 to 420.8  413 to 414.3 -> -0.01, 4.81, 4.65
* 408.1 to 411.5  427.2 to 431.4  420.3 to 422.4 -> -0.38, 4.89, 3.84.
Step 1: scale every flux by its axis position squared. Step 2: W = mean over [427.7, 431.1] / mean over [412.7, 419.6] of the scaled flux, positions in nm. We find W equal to 0.8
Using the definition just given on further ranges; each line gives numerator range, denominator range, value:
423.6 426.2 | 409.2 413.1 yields 1.01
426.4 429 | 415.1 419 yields 0.93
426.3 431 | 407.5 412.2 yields 0.90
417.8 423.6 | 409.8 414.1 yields 1.02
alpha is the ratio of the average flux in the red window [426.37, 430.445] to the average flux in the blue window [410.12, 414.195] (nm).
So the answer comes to 0.9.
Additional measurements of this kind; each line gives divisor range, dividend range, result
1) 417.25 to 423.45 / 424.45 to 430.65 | 0.90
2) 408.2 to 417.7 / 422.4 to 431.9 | 0.87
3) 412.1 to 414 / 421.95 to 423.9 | 0.90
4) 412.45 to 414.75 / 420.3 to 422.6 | 1.03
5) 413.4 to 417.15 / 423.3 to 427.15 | 0.93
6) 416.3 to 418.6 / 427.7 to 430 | 0.86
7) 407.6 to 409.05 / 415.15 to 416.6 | 1.02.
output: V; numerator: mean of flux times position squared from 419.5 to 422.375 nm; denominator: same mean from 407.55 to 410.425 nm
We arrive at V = 1.06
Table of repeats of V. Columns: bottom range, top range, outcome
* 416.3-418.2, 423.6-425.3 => 0.99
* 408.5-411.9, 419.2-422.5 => 1.03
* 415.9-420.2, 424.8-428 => 0.94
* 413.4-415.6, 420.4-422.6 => 1.06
